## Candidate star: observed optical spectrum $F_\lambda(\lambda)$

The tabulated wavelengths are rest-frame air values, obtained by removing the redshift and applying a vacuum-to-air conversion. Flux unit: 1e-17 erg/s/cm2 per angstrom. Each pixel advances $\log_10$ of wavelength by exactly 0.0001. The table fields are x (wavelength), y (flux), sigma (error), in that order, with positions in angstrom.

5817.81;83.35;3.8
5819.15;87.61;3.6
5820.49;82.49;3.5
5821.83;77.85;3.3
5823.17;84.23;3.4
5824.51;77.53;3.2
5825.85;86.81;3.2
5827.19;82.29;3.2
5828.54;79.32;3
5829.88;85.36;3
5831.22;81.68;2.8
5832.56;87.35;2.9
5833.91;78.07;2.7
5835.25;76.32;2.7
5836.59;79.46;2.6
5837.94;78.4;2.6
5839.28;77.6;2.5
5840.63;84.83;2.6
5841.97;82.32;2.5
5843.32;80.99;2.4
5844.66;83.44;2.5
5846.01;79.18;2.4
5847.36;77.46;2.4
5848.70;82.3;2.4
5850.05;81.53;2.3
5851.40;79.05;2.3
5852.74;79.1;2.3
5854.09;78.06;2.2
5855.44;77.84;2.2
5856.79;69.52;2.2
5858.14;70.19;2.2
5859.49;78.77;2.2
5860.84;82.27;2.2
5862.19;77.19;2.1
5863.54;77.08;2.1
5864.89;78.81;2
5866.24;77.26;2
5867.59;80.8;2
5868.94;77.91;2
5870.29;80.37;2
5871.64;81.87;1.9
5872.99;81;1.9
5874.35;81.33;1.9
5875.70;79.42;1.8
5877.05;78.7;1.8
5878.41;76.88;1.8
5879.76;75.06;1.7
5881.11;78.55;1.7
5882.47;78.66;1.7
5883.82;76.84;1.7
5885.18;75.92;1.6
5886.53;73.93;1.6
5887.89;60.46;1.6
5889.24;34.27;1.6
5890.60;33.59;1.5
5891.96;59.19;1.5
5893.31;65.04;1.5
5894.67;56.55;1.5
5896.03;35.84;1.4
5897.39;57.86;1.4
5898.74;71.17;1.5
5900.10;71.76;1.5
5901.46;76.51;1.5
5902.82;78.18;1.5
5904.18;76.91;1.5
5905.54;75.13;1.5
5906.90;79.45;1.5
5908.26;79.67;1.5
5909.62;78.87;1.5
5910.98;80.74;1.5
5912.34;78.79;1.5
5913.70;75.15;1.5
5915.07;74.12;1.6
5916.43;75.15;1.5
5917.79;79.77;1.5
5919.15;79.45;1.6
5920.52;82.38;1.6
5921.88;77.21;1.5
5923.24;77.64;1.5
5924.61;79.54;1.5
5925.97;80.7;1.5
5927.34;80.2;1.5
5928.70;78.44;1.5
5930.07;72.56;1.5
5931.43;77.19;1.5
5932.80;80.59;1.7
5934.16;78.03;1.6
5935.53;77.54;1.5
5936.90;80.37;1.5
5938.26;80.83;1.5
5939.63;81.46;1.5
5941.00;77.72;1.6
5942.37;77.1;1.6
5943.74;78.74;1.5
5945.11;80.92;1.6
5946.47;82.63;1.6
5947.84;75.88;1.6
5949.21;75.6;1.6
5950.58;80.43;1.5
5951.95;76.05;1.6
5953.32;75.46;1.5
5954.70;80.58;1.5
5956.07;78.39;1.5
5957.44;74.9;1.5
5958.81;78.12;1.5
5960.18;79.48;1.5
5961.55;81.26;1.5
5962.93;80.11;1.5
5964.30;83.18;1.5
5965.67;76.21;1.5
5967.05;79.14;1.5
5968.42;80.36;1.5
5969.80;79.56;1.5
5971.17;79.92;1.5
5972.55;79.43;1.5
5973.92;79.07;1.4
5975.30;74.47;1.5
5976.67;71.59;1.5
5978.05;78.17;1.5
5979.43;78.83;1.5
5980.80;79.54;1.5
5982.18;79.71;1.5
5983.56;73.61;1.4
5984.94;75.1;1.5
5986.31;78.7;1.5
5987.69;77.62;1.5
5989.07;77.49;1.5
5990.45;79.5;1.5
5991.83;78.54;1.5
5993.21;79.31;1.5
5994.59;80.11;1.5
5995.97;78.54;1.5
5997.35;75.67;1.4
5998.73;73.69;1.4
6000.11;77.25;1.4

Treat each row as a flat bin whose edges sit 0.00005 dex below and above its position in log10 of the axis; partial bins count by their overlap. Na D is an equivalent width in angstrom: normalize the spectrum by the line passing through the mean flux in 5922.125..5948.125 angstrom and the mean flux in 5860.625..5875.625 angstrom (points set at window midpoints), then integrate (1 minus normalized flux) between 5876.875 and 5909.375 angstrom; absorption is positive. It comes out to 4.7 angstrom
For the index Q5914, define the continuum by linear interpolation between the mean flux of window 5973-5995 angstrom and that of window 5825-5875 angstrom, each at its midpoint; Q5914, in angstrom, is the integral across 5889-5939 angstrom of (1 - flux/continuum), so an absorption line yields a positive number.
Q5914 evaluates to 3.8 angstrom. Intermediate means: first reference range 79.8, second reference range 77.6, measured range 72.7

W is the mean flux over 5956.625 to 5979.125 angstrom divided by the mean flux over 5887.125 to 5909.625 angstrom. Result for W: 1.23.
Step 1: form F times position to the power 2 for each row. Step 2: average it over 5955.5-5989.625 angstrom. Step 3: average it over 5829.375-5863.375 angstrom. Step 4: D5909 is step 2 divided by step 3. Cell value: 1.03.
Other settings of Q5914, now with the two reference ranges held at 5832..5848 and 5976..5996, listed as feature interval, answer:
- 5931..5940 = -0.1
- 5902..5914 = 0.1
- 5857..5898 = 4.6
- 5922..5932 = 0.1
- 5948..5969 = -0.1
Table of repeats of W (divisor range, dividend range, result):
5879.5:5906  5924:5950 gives 1.21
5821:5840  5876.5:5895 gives 0.82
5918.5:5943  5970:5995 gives 0.99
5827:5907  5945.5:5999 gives 1.05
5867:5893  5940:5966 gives 1.10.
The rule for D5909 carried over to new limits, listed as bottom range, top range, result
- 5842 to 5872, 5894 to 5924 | 0.95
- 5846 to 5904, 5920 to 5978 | 1.11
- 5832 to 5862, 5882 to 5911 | 0.86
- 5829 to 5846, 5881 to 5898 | 0.75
